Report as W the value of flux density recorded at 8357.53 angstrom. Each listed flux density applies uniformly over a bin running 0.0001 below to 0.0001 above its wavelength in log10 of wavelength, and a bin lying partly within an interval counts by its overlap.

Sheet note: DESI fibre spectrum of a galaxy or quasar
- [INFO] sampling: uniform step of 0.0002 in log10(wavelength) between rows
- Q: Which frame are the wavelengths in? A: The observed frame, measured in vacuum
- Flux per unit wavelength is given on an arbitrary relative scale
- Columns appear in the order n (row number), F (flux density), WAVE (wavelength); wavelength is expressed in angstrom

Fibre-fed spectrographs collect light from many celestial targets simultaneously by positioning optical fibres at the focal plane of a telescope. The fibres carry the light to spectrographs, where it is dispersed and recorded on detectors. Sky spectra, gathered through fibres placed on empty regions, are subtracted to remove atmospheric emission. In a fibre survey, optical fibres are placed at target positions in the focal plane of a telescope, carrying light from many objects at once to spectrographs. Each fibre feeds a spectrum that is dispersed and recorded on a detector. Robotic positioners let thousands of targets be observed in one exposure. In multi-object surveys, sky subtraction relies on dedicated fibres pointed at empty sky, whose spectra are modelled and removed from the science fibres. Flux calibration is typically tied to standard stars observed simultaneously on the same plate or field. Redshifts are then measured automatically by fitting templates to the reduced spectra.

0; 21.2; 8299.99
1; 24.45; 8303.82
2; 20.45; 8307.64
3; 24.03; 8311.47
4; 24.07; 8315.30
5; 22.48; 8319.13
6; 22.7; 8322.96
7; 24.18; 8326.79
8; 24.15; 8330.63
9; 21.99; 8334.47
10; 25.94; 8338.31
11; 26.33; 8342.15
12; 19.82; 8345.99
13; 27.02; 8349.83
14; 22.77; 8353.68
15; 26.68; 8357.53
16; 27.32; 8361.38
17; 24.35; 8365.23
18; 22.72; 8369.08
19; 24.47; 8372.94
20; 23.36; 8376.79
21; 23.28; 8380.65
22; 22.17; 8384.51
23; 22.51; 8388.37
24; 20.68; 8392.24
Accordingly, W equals 26.68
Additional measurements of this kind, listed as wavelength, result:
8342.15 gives 26.33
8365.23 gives 24.35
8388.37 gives 22.51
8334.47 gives 21.99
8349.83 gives 27.02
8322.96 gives 22.7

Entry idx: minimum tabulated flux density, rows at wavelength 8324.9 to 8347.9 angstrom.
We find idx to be 19.82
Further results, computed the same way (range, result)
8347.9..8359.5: 22.77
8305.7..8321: 20.45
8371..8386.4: 22.17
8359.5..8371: 22.72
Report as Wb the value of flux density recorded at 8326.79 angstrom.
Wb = 24.18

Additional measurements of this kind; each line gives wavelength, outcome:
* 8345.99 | 19.82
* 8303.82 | 24.45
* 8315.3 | 24.07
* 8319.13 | 22.48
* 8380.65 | 23.28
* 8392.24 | 20.68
